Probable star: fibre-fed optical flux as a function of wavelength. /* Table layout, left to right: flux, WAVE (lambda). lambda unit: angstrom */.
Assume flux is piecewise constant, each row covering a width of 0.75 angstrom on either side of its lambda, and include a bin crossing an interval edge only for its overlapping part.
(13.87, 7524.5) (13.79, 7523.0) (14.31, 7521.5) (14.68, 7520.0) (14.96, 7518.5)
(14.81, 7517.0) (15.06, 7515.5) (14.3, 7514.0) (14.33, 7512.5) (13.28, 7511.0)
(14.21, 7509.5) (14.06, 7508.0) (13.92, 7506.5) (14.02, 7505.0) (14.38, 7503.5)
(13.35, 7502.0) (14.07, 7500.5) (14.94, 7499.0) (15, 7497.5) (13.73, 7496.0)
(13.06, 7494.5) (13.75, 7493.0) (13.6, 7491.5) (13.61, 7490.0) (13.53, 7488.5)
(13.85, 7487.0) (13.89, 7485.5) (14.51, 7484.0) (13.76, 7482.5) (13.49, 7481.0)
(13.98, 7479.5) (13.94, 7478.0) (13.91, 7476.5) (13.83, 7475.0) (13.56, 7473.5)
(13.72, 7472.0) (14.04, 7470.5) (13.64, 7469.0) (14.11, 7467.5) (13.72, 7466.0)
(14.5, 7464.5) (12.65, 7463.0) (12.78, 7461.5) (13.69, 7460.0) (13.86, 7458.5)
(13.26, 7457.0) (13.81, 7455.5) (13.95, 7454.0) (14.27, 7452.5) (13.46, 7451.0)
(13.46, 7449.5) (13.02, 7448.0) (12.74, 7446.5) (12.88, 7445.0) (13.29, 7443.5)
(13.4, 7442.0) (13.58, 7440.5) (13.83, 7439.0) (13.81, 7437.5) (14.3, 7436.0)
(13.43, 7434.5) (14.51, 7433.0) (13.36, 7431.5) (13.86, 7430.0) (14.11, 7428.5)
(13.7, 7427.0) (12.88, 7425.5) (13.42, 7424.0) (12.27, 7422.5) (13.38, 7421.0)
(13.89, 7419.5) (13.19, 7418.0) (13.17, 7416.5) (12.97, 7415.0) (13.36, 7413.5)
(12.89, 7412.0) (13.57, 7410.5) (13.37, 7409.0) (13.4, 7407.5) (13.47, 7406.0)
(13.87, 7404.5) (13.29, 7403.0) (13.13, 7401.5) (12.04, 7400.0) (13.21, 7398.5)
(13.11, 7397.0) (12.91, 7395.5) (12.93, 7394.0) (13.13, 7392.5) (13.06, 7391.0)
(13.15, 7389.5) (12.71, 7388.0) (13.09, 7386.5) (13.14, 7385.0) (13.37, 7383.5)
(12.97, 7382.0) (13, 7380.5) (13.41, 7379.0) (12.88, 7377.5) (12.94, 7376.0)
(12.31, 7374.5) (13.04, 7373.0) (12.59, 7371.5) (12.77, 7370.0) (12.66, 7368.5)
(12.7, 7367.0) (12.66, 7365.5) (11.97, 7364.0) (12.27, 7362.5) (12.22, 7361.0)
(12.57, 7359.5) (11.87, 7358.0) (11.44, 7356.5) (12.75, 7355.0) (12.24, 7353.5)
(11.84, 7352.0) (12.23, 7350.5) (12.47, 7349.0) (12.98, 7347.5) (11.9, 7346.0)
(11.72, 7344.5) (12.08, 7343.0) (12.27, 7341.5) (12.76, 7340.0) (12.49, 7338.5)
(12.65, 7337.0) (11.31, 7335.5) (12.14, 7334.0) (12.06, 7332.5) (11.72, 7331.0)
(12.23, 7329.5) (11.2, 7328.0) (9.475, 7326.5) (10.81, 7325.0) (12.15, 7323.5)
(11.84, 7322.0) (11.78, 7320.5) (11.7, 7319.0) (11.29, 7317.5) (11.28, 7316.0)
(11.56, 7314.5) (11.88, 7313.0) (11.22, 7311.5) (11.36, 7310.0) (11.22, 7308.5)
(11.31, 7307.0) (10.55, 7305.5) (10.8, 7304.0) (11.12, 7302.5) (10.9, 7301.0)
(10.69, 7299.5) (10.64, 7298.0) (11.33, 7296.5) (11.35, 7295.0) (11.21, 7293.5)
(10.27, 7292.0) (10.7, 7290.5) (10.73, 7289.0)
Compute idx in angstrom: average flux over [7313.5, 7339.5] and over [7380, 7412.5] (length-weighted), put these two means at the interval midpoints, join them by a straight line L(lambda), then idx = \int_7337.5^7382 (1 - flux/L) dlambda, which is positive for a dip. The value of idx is -0.39 angstrom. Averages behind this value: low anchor 11.6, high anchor 13.1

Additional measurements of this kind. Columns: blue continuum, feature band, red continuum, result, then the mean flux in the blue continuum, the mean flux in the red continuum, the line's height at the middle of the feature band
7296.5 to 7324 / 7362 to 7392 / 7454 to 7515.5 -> -1.4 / 11.3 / 13.9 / 12.3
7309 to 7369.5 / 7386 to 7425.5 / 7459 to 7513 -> -1.1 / 11.9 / 13.8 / 12.8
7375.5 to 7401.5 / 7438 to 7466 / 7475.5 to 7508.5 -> 0.2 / 13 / 13.9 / 13.6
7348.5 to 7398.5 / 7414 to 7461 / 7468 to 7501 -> -0.4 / 12.7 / 13.9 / 13.4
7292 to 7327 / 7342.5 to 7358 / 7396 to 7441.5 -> -0.2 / 11.2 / 13.4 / 12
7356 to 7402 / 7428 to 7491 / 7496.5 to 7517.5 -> 0.0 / 12.8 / 14.3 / 13.7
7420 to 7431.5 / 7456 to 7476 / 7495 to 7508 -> 0.2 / 13.4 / 14.1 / 13.8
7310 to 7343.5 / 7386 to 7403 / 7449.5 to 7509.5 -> -0.4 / 11.7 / 13.8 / 12.6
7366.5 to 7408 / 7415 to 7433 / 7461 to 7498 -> -0.1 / 13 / 13.8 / 13.3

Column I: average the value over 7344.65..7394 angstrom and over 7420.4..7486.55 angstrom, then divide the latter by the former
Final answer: 1.08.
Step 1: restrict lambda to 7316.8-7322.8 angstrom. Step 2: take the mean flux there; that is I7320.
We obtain 11.7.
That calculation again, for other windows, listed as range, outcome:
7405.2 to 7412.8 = 13.3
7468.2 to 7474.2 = 13.7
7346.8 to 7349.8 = 12.7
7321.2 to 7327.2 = 11.1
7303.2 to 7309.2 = 11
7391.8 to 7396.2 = 13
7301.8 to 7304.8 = 11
